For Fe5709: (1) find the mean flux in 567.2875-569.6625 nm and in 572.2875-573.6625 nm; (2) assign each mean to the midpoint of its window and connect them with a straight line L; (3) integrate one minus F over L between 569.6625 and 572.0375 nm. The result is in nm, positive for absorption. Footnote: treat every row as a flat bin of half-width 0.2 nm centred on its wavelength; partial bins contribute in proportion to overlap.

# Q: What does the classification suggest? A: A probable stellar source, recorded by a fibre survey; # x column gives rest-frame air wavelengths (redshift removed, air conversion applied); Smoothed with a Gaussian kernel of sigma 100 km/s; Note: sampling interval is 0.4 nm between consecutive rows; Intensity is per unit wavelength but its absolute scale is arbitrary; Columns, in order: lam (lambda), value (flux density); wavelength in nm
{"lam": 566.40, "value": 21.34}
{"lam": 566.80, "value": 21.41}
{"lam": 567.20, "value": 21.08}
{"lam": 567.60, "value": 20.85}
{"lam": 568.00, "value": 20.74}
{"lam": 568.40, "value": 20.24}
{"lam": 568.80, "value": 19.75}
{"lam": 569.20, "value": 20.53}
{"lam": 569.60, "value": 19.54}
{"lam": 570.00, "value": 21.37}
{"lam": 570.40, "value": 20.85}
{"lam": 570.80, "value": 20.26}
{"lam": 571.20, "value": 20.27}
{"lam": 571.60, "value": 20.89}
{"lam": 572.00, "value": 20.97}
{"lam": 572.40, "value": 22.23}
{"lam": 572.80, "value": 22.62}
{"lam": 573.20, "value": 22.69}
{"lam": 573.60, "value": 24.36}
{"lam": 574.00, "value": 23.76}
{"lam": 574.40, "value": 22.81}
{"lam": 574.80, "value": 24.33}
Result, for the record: 0.11 nm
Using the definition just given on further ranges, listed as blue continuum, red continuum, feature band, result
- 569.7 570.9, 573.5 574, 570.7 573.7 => 0.12 nm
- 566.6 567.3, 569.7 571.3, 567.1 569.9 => 0.08 nm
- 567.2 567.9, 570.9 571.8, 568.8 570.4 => 0.02 nm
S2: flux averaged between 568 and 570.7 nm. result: 20.4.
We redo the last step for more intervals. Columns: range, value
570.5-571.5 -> 20.4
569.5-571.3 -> 20.5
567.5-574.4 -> 21.3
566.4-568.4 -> 21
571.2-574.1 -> 22.3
